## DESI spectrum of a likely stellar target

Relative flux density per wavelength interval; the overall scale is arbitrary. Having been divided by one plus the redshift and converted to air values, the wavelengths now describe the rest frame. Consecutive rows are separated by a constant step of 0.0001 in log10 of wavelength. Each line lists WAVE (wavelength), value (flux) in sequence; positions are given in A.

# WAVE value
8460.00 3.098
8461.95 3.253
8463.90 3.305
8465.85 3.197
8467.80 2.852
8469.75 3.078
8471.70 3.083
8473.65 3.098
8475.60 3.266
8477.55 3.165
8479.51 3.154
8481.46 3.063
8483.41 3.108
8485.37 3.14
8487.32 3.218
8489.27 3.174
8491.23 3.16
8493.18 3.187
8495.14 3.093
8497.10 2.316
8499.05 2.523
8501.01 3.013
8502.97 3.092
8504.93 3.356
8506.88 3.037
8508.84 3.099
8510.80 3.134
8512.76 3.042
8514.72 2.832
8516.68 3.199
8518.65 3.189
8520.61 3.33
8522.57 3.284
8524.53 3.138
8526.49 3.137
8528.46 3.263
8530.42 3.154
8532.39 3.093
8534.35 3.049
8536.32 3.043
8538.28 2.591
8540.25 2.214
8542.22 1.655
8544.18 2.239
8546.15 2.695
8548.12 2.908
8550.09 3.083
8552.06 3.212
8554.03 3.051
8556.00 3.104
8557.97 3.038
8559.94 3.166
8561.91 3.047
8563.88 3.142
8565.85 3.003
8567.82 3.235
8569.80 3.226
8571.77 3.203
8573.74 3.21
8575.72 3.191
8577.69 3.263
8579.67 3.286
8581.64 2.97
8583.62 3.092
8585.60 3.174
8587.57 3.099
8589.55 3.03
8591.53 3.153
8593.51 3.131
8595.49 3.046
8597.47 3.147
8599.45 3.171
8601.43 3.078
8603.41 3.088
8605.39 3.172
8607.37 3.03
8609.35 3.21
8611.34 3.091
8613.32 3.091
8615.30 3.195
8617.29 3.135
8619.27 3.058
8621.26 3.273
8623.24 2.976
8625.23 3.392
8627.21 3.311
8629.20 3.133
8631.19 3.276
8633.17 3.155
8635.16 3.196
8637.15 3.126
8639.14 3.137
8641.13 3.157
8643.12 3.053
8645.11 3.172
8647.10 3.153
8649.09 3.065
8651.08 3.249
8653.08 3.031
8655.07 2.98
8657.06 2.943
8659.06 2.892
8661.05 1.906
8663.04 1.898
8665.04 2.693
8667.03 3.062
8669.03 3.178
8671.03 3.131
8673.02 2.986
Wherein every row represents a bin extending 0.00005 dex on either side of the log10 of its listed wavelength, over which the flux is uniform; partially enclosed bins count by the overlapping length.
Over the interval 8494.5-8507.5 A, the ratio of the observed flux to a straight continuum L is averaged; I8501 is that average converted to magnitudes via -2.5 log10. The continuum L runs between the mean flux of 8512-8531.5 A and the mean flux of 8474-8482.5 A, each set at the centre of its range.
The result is 0.09 mag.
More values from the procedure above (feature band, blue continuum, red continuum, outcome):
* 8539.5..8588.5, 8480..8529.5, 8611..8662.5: 0.034 mag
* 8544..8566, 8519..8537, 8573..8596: 0.054 mag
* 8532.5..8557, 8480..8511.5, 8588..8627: 0.125 mag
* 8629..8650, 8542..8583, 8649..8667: -0.129 mag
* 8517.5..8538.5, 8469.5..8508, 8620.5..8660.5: -0.019 mag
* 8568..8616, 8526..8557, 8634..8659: -0.064 mag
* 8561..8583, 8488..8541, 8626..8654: -0.024 mag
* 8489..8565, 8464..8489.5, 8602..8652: 0.058 mag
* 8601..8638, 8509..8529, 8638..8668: -0.072 mag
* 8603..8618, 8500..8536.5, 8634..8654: 0.002 mag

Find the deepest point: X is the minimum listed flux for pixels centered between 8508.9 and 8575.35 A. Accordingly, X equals 1.655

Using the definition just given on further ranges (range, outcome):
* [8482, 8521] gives 2.316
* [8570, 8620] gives 2.97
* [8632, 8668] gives 1.898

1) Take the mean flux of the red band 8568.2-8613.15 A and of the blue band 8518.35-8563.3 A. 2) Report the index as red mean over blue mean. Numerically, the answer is 1.07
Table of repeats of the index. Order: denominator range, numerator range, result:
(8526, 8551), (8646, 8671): 1.03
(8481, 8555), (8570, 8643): 1.06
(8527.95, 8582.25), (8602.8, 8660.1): 1.05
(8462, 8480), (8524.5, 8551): 0.89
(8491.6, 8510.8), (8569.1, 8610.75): 1.05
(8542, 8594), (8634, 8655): 1.03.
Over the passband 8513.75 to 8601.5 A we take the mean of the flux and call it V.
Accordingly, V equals 3.03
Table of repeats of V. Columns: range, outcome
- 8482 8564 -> 2.99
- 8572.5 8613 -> 3.13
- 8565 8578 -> 3.19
